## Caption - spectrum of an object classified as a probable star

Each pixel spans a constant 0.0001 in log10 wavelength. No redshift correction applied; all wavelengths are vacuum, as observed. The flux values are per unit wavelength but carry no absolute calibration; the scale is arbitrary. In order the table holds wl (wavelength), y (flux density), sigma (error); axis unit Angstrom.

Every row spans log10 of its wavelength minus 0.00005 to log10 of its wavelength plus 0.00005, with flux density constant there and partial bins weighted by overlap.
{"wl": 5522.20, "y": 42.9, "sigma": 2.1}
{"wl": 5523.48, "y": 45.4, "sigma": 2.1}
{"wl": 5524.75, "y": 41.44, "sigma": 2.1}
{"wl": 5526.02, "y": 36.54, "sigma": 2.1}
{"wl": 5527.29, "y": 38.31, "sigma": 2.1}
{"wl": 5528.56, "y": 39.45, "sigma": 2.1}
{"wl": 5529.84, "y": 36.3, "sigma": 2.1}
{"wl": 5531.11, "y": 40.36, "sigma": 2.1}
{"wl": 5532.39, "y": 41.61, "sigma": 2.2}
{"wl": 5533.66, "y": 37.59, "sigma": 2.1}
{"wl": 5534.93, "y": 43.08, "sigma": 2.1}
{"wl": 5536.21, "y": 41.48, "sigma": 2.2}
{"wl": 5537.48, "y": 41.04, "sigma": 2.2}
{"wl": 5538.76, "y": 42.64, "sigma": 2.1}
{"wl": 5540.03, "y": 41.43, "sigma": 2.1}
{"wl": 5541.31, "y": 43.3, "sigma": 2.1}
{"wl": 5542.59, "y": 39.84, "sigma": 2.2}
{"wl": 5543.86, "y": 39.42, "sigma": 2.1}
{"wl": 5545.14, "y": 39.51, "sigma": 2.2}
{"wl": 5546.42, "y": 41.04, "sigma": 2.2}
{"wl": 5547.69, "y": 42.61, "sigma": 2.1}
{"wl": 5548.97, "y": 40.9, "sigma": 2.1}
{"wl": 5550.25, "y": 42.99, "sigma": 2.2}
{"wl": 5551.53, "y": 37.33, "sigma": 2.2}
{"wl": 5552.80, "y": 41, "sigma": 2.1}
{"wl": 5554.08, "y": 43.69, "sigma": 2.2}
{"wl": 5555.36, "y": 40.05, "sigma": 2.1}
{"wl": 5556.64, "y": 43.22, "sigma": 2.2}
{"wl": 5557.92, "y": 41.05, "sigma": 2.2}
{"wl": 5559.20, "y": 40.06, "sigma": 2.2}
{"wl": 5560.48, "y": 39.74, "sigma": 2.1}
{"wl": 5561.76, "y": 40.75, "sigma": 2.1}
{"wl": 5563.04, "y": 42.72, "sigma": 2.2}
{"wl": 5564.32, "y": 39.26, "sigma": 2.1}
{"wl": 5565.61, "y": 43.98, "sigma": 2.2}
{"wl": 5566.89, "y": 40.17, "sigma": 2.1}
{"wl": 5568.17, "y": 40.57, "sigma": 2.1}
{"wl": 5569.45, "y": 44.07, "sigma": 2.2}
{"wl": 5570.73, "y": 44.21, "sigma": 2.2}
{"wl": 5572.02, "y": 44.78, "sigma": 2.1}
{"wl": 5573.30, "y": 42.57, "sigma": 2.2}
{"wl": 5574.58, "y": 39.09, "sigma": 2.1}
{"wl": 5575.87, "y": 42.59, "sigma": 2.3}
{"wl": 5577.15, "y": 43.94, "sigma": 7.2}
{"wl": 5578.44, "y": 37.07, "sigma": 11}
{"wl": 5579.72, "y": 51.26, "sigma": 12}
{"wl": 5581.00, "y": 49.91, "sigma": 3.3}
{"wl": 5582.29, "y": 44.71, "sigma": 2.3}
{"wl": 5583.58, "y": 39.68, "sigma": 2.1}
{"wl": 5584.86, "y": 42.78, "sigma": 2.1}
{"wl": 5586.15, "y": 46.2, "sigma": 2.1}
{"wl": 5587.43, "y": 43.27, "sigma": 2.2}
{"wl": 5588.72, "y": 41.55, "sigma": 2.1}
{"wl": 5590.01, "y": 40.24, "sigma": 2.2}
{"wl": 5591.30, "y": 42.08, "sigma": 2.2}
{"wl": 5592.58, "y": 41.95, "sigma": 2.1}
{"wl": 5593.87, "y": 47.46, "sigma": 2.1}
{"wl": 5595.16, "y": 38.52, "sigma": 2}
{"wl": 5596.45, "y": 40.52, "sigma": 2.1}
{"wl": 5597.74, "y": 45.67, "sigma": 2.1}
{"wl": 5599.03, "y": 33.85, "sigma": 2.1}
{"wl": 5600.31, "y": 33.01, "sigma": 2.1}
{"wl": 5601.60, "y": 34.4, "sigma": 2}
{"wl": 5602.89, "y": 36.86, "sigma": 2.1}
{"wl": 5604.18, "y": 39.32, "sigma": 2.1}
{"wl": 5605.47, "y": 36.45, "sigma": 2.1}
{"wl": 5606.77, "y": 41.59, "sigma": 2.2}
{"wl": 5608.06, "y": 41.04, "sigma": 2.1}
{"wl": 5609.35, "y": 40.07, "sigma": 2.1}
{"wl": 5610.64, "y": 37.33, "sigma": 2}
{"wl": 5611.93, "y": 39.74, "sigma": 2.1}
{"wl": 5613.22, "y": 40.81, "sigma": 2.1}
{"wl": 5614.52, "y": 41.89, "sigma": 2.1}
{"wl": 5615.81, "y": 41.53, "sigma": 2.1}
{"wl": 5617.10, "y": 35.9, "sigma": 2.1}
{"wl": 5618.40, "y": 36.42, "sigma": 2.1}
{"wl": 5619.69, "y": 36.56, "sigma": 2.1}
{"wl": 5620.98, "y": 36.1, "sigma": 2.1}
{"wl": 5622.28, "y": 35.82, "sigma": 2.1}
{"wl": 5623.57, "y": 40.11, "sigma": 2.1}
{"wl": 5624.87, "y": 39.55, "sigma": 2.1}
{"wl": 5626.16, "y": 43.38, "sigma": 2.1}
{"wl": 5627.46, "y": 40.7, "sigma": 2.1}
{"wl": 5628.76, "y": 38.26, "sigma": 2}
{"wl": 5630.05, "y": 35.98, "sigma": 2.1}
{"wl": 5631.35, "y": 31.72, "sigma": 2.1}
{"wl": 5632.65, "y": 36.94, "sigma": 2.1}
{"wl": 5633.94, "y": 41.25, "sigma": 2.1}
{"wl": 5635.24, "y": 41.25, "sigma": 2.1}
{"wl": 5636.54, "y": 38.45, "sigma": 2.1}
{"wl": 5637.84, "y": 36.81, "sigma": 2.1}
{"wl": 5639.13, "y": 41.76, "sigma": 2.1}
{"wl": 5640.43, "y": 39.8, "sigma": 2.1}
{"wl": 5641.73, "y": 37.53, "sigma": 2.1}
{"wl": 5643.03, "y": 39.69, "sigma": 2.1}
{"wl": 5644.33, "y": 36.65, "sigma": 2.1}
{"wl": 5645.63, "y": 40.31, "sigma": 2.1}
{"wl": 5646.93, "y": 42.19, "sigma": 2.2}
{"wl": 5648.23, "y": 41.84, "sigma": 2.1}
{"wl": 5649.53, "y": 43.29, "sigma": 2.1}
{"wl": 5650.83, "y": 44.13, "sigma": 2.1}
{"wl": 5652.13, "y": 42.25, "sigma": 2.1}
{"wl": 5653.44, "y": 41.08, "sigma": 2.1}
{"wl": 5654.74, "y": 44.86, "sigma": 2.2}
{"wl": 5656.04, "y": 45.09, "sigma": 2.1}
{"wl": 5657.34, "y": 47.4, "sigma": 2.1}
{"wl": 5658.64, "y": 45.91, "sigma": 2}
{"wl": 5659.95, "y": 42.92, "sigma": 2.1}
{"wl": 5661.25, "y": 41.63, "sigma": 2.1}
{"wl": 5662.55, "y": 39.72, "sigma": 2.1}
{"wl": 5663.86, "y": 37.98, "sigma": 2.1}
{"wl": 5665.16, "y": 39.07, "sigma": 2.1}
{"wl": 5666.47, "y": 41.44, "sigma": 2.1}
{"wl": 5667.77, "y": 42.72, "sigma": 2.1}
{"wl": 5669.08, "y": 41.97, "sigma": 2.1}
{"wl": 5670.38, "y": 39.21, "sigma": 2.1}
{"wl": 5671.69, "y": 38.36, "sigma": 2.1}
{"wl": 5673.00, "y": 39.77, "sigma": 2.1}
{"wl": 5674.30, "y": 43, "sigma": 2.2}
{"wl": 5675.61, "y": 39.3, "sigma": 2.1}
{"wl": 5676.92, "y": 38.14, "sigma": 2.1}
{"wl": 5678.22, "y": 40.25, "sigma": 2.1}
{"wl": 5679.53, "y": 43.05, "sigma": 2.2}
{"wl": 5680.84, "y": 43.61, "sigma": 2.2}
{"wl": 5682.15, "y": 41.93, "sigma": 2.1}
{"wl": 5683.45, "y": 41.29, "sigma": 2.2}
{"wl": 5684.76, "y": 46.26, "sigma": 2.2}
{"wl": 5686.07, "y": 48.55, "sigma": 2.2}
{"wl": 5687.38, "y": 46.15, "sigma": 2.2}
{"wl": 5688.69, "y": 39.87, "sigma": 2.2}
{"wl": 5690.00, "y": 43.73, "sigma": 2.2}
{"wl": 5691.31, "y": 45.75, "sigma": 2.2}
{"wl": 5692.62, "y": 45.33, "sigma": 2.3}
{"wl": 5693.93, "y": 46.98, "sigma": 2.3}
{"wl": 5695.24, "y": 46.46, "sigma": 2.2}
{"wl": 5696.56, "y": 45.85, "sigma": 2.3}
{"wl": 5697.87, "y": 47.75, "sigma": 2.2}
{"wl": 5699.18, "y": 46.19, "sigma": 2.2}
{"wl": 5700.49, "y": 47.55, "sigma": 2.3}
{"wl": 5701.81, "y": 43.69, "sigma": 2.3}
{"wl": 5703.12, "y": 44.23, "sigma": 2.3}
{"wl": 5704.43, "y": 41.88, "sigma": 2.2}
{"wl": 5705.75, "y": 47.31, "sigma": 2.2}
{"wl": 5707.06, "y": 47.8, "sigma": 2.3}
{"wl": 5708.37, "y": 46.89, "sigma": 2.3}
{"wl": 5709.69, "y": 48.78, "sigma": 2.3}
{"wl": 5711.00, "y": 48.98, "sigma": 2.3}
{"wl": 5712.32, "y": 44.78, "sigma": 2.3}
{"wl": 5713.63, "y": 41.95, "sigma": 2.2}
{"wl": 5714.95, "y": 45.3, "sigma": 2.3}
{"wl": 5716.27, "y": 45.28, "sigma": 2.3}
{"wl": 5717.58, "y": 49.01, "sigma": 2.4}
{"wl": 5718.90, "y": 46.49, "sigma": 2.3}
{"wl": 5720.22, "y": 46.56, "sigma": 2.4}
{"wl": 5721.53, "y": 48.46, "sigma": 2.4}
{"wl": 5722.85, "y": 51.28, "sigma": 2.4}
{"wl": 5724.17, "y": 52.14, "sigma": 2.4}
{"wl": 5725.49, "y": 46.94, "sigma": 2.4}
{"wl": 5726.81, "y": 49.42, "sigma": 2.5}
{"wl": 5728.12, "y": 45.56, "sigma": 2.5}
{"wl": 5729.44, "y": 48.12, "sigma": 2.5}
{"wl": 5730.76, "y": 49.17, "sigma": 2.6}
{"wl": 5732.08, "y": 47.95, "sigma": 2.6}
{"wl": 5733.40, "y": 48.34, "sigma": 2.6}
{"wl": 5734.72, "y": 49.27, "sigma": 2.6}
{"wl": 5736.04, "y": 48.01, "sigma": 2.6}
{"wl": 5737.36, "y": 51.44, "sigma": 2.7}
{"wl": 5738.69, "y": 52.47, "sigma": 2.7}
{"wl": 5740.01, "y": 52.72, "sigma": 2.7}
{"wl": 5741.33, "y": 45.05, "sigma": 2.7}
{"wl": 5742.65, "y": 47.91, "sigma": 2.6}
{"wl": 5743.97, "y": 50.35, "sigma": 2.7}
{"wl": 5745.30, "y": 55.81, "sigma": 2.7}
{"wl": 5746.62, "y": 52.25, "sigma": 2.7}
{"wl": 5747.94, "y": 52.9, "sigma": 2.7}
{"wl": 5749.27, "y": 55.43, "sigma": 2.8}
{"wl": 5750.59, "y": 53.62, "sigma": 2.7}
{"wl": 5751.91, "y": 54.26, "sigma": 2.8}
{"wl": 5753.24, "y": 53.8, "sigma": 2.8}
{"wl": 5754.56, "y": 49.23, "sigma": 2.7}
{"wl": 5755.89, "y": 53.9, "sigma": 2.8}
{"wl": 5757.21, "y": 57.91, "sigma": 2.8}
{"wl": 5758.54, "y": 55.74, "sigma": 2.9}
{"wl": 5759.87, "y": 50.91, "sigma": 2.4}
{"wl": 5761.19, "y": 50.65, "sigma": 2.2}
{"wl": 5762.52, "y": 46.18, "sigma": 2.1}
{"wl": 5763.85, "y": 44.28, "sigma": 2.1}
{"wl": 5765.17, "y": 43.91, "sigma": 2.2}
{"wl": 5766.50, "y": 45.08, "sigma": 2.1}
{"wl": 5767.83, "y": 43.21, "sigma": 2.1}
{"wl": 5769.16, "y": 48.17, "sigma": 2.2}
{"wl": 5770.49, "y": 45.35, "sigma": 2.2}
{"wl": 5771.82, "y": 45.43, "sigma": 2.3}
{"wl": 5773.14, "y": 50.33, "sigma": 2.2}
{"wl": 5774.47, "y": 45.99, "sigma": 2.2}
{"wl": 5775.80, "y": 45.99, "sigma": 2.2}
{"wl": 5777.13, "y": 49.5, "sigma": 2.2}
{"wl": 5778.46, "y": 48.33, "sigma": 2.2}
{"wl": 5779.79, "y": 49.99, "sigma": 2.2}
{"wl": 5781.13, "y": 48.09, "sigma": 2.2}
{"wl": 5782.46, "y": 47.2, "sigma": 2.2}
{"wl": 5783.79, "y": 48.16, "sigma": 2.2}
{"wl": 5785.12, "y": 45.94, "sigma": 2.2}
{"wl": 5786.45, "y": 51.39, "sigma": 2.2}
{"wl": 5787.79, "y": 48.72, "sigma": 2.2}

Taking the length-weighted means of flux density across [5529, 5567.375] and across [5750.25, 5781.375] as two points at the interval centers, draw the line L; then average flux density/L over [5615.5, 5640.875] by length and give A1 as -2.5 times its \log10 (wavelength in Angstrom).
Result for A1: 0.147 mag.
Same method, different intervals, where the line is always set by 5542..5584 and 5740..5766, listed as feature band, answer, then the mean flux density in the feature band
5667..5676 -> 0.163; 40.7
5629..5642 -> 0.191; 38.2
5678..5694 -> 0.093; 44.1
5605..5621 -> 0.140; 39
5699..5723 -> 0.065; 46.3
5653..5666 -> 0.100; 42.6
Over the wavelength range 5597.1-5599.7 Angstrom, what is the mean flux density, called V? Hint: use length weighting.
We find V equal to 39.8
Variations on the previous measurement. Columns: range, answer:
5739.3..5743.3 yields 48.7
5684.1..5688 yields 47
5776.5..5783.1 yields 48.6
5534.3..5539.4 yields 42.1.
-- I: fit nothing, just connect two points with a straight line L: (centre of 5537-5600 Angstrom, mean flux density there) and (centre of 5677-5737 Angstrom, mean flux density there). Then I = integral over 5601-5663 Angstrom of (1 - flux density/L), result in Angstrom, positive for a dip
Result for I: 5.7 Angstrom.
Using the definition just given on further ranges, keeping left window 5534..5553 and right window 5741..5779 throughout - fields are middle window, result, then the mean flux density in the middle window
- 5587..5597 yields 0.26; 41.9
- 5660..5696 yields 3.25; 42.3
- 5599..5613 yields 1.85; 37.9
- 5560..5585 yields -0.25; 42.7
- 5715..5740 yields -0.11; 48.7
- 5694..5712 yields 0.41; 46.4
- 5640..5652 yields 1.20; 40.7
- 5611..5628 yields 1.96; 39.1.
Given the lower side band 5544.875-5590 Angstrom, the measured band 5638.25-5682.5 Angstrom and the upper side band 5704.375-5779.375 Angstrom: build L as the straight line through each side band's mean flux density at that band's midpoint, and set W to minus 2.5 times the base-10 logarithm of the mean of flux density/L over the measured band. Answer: 0.11 mag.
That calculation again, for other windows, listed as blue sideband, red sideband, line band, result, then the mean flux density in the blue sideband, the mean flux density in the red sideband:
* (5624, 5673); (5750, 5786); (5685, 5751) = -0.06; 40.6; 48.9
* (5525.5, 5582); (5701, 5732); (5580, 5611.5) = 0.05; 41.5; 47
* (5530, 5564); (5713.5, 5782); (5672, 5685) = 0.12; 41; 49.2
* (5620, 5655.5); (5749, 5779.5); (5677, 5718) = -0.02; 39.7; 49.4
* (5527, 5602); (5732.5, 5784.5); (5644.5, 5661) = 0.05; 41.4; 49.7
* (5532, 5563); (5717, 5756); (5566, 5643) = 0.09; 41.1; 50.2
